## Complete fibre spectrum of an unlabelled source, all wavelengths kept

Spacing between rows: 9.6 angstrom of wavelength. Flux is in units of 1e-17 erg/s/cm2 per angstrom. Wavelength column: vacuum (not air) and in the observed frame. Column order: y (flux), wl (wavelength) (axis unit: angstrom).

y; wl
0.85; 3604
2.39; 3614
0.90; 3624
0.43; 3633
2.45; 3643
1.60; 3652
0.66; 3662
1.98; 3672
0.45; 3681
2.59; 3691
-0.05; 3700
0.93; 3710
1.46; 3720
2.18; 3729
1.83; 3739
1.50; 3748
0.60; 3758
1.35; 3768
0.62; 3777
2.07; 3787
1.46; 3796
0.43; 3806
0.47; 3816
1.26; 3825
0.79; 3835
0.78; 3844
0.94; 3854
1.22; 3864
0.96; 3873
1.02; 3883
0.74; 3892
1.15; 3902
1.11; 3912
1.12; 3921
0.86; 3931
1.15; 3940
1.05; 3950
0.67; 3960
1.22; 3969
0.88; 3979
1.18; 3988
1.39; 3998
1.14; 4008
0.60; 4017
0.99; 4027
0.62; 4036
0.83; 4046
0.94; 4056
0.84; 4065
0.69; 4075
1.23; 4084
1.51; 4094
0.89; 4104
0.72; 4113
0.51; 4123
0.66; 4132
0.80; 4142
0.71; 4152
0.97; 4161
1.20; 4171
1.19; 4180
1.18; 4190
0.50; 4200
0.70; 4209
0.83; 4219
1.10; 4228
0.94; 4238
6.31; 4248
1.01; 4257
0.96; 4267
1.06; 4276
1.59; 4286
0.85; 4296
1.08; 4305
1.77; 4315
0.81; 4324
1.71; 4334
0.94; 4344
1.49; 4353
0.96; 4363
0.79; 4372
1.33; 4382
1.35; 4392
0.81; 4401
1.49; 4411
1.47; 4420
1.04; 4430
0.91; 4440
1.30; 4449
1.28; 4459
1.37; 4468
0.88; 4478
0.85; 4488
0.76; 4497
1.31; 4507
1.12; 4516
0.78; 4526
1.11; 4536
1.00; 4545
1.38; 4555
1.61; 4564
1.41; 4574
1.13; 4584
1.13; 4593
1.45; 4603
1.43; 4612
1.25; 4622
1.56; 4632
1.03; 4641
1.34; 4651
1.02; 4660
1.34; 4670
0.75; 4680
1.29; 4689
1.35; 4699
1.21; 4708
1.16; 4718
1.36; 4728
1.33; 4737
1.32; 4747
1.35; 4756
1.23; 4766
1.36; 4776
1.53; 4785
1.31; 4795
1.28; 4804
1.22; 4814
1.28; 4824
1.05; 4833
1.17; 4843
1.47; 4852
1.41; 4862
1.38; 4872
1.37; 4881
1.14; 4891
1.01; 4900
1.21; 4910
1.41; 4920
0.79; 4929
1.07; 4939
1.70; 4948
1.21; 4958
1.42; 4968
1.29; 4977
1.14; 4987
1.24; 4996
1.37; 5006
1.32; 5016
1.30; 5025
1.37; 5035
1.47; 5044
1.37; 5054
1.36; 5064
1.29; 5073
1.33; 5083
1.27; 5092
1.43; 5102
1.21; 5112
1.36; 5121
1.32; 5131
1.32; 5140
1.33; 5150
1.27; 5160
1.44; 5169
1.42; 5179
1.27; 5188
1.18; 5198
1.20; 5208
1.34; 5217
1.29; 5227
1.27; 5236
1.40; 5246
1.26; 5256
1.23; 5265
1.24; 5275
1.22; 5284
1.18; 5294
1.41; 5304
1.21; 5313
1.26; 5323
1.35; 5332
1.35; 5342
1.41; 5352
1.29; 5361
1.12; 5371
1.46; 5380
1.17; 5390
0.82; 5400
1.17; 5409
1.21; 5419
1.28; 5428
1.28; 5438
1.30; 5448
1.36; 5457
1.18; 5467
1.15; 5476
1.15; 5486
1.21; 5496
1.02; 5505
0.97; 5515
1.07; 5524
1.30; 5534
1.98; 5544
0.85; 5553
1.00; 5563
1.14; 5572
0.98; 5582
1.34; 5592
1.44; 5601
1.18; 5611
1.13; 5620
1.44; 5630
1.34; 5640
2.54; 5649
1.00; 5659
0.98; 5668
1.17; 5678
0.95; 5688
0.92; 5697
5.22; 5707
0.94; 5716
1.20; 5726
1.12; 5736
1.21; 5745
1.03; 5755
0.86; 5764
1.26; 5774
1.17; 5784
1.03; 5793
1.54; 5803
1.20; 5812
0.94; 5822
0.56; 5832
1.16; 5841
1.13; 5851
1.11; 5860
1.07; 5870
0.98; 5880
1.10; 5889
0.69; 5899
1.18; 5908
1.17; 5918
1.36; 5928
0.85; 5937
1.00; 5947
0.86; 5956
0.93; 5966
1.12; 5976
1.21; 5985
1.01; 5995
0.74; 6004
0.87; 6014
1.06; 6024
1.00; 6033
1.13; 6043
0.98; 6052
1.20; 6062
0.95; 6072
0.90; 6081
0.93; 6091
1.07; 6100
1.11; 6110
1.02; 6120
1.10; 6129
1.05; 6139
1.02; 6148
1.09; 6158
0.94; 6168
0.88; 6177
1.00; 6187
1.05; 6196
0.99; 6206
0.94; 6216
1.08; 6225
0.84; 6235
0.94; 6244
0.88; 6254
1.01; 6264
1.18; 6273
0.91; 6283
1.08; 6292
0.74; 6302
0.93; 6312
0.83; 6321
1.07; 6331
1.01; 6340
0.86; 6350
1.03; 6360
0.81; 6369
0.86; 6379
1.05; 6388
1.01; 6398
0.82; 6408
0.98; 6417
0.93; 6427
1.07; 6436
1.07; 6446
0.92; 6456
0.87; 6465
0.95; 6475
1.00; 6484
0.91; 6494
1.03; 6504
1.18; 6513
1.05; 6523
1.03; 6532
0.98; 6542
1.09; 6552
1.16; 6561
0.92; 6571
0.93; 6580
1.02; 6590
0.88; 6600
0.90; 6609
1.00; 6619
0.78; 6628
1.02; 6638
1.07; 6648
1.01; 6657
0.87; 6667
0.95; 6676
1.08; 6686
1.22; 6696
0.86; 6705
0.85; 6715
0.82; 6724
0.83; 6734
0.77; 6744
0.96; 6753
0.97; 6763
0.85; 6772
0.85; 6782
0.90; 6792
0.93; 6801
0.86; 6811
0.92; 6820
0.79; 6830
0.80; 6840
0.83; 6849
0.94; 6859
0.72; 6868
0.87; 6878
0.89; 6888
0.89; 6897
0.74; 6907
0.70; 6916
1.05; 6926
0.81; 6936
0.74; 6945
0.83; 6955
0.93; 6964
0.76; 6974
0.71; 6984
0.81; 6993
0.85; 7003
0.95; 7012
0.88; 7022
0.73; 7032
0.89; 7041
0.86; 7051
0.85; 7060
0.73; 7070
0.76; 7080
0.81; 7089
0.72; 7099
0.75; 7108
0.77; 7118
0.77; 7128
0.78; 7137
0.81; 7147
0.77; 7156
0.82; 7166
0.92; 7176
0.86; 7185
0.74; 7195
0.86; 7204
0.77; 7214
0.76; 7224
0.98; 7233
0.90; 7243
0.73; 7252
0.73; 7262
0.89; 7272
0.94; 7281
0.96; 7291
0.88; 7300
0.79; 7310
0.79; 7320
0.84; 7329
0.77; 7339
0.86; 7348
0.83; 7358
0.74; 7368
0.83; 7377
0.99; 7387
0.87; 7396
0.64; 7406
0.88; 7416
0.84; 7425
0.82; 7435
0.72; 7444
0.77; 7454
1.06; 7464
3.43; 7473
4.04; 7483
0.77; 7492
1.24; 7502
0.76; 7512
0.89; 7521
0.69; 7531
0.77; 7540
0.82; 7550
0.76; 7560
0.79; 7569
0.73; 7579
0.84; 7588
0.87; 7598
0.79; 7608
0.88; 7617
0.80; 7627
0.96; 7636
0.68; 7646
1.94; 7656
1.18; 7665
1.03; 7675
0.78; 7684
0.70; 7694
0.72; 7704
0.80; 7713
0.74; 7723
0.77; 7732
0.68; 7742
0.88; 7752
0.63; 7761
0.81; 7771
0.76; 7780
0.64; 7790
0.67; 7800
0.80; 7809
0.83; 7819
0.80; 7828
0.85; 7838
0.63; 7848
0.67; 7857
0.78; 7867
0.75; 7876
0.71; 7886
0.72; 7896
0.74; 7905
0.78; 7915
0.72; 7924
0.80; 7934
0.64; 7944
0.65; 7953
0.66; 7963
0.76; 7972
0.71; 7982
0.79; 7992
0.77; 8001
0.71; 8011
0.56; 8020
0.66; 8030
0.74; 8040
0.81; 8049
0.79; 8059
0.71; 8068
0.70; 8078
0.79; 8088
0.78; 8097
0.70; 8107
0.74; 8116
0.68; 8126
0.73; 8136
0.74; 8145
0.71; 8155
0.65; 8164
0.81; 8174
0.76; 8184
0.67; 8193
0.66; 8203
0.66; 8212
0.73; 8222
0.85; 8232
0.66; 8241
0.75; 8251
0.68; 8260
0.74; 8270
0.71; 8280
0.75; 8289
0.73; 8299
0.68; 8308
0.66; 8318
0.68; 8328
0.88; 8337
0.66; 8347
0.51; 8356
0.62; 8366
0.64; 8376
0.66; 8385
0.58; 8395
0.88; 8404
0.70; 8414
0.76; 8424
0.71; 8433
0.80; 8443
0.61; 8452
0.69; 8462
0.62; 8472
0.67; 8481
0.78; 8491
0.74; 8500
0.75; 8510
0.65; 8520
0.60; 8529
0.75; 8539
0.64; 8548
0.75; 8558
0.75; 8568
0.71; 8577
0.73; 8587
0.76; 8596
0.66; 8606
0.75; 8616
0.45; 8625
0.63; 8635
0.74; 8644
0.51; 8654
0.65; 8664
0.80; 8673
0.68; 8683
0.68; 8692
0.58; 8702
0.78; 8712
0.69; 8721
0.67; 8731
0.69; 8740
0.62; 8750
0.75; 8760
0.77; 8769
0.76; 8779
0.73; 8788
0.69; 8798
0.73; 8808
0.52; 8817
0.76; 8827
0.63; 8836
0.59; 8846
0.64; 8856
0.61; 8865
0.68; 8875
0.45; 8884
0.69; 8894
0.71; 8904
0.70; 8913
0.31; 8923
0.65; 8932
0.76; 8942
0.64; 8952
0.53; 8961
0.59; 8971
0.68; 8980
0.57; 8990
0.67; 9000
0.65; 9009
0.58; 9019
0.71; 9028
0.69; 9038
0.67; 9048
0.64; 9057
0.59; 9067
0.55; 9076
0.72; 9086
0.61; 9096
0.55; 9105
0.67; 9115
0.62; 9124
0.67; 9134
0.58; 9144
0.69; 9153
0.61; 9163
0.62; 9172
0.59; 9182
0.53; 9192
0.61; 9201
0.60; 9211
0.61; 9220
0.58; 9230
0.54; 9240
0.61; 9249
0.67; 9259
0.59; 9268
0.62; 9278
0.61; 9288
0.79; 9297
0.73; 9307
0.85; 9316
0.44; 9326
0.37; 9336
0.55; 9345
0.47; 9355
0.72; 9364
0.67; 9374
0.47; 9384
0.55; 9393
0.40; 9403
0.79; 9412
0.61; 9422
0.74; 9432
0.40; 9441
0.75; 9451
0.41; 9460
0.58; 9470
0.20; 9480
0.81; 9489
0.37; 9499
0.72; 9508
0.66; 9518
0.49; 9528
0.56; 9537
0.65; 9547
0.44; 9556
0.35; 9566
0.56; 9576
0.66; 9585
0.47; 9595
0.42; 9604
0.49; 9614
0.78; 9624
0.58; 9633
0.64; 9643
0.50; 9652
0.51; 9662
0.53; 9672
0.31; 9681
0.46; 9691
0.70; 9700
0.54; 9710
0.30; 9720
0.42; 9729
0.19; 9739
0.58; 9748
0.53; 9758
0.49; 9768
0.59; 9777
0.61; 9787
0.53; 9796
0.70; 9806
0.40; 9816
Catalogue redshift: 0.139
